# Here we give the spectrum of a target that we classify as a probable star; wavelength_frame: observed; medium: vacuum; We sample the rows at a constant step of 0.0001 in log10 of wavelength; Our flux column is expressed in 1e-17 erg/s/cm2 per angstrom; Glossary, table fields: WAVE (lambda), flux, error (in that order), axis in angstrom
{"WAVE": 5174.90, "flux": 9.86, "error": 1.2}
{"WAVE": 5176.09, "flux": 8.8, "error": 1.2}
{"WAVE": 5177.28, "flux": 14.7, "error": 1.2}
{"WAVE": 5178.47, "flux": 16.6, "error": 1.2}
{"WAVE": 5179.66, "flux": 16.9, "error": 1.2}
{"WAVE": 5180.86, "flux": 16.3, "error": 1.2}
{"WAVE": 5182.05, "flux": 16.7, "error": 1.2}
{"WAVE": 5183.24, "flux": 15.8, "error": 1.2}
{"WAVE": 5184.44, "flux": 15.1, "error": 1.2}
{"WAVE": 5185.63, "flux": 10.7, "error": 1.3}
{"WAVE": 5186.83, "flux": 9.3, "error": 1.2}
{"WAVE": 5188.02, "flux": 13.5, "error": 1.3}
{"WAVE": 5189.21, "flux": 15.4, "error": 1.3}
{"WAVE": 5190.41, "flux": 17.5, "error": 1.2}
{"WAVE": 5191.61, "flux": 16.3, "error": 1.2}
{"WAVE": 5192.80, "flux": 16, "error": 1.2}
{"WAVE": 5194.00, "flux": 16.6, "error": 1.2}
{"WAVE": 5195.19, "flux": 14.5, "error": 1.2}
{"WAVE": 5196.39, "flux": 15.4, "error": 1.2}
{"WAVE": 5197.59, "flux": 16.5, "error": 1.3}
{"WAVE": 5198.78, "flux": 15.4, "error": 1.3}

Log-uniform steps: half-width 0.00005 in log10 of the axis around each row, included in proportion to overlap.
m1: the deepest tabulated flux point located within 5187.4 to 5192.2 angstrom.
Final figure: 13.5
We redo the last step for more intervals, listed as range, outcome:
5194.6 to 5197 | 14.5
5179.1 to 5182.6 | 16.3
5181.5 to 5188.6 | 9.3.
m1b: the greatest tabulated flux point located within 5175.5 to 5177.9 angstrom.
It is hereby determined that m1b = 14.7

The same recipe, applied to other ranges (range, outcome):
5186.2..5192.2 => 17.5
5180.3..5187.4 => 16.7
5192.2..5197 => 16.6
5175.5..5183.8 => 16.9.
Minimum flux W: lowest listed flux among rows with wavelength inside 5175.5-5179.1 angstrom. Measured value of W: 8.8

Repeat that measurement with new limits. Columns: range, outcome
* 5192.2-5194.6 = 16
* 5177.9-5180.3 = 16.6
